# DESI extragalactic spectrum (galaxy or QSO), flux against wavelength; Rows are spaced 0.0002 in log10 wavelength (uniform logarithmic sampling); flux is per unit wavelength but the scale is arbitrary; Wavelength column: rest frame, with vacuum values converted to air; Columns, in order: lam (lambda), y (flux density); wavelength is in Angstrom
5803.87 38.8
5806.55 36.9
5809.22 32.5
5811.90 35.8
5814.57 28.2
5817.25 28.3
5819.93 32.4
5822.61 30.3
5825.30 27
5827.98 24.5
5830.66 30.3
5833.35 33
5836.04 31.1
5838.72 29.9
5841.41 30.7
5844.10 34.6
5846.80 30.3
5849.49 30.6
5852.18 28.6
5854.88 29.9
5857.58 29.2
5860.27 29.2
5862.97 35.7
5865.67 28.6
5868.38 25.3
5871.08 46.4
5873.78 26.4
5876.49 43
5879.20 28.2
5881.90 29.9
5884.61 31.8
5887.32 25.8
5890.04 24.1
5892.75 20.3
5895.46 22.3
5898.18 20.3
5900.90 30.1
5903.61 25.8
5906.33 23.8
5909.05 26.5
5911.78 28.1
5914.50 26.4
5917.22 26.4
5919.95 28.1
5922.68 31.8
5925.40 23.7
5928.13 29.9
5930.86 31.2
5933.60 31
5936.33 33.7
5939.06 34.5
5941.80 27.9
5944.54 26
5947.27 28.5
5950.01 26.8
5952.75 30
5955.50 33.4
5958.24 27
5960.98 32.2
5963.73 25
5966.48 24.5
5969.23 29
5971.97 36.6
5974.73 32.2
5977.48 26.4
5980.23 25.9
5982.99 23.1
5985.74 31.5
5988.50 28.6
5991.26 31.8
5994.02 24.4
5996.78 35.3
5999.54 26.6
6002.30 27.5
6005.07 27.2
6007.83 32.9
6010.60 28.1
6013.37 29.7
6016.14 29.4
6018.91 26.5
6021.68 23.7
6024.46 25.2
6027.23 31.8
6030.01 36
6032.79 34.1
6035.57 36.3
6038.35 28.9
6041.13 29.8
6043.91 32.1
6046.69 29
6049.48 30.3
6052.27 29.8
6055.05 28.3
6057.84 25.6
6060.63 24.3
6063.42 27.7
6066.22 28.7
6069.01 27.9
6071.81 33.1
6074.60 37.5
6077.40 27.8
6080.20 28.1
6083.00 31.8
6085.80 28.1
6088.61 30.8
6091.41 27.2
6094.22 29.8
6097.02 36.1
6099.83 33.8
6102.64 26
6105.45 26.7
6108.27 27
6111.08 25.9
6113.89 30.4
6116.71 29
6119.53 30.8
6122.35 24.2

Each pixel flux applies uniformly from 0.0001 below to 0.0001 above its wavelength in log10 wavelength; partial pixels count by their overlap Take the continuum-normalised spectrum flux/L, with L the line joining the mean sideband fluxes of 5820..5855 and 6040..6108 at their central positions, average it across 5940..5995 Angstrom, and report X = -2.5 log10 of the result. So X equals 0.045 mag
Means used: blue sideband 30.2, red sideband 29.6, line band 28.6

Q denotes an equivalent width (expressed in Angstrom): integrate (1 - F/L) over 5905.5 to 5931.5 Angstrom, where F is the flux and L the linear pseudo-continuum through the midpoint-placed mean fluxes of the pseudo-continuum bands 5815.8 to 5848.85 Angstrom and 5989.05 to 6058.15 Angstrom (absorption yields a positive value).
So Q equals 2.1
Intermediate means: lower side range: 30.2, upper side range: 29.7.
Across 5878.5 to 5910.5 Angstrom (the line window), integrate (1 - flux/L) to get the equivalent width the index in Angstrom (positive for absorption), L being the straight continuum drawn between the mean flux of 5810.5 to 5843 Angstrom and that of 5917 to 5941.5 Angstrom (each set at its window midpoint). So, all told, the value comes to 4.71 Angstrom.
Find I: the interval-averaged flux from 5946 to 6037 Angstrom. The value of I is 29.3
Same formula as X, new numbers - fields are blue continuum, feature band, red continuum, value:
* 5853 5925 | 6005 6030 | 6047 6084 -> 0.01 mag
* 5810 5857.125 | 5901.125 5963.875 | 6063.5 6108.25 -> 0.06 mag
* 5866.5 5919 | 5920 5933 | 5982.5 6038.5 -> -0.03 mag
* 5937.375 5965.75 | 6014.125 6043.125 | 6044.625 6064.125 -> -0.07 mag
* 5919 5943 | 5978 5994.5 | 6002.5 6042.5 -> 0.09 mag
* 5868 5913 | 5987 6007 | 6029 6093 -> 0.02 mag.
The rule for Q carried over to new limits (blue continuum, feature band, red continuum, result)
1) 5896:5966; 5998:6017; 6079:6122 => -0.07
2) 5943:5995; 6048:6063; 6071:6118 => 0.93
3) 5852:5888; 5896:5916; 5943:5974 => 3.13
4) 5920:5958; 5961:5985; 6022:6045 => 1.70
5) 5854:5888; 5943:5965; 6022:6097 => 1.63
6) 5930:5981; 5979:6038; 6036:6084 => 0.53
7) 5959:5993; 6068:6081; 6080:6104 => -0.44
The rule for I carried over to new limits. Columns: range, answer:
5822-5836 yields 29.1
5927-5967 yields 29.5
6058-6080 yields 29.3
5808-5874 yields 30.8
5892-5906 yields 23.9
